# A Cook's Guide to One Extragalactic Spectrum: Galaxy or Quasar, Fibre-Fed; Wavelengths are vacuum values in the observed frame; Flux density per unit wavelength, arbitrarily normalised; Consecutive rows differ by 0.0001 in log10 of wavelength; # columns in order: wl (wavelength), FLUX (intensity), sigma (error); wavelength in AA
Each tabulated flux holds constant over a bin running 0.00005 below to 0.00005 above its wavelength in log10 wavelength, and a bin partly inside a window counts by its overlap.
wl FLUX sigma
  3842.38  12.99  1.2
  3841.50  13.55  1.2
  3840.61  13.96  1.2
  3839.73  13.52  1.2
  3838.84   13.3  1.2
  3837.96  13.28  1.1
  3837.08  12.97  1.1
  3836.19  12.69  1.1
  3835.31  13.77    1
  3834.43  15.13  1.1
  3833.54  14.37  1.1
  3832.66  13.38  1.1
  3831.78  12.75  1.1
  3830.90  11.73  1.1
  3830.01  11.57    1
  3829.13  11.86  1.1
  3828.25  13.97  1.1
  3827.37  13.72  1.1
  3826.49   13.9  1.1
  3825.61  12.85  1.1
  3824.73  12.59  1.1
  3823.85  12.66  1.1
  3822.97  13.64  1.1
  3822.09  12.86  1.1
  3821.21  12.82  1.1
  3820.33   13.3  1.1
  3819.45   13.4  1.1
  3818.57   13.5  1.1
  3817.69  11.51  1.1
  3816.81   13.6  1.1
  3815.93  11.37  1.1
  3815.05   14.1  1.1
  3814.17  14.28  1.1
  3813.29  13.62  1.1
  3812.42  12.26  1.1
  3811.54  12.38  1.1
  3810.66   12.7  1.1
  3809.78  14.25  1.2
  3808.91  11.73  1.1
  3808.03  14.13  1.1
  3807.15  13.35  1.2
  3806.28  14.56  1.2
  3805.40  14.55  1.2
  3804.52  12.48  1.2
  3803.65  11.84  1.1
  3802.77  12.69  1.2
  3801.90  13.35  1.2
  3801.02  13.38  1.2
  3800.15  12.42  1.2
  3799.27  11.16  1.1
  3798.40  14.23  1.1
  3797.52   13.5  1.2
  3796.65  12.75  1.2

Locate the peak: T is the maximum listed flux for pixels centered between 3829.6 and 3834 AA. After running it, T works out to 14.37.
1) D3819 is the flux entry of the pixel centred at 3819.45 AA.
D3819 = 13.4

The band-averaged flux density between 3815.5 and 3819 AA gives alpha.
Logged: 12.5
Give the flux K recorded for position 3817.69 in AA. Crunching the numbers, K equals 11.51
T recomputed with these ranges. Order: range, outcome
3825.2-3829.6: 13.97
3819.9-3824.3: 13.64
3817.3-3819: 13.5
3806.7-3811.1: 14.25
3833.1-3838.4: 15.13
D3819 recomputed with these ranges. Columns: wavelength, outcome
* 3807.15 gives 13.35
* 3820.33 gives 13.3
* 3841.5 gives 13.55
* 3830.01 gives 11.57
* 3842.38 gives 12.99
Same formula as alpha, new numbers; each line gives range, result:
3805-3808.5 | 14.1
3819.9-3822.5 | 13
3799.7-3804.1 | 12.7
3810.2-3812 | 12.5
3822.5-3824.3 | 13.2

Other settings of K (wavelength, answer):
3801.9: 13.35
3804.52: 12.48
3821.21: 12.82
